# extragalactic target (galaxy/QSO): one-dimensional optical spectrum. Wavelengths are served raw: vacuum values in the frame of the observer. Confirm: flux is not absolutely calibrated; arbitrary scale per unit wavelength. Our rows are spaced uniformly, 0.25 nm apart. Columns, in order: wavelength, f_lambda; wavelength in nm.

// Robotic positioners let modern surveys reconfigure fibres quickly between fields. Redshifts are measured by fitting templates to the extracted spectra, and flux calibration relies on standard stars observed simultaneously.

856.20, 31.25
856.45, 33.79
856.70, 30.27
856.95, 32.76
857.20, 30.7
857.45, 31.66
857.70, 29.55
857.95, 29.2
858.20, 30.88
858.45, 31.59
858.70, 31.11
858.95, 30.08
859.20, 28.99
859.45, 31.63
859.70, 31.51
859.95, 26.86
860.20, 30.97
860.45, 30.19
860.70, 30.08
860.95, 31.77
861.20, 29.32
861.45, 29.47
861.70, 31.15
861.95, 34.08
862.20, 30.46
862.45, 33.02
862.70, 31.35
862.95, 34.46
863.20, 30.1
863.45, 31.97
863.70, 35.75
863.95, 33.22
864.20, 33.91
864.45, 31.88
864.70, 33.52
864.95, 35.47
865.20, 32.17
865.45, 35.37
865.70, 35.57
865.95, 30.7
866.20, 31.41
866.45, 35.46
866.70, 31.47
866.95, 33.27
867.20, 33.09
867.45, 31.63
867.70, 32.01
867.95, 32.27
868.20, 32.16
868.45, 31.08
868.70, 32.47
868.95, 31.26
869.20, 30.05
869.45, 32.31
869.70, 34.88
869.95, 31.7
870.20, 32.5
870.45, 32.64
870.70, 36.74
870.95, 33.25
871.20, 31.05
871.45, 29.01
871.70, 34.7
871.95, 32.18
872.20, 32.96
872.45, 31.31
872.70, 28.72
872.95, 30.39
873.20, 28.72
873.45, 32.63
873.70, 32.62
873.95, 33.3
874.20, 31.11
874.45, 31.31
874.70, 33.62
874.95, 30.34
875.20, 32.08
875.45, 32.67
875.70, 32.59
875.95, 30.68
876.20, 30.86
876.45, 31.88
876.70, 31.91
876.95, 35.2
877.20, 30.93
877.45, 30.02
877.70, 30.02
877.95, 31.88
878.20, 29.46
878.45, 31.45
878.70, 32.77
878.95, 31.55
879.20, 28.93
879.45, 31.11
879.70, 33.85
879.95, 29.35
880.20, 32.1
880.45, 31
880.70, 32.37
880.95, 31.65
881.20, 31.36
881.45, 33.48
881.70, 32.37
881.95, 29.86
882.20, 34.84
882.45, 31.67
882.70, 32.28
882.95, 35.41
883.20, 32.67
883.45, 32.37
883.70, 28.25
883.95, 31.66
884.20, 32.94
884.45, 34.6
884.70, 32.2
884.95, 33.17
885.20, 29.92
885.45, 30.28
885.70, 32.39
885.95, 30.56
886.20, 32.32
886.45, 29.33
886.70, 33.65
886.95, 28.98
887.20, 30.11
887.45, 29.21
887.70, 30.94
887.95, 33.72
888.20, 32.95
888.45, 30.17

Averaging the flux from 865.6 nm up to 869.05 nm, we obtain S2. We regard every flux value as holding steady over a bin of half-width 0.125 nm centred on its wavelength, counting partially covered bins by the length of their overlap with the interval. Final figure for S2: 32.4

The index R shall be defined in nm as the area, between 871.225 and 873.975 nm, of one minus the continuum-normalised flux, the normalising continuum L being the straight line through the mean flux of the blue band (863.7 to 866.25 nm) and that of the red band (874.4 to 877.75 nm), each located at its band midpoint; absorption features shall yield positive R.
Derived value 0.08 nm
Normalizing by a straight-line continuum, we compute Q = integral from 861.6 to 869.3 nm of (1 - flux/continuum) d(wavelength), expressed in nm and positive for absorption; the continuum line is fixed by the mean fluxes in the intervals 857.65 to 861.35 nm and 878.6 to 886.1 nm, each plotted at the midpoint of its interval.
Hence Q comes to -0.49 nm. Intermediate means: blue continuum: 30.3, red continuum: 31.9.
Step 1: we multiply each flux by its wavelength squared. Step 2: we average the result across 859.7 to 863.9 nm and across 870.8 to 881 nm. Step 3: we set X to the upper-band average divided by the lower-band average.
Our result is 1.0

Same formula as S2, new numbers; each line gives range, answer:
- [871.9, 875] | 31.5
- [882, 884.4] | 32.4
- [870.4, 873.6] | 31.9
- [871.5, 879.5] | 31.5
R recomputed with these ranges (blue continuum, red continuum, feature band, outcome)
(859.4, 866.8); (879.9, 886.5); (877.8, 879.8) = 0.04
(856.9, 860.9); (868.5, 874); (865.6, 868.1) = -0.09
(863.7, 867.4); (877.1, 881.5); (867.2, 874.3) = 0.12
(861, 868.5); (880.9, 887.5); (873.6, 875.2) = 0.01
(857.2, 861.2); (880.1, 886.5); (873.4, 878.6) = -0.04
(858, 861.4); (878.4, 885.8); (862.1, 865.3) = -0.24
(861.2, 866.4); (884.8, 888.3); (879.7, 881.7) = -0.01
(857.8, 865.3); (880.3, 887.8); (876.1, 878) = 0.01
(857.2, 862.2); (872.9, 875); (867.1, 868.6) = -0.04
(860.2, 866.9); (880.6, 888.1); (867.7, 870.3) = 0.02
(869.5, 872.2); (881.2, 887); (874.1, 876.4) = 0.06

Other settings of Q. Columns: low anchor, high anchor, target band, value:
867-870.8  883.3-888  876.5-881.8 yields 0.037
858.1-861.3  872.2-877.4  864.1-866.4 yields -0.190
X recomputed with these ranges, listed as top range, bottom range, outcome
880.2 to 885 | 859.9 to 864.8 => 1.07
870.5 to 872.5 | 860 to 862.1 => 1.09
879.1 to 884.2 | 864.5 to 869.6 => 1.01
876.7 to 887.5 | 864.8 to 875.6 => 1.01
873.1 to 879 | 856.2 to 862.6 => 1.07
